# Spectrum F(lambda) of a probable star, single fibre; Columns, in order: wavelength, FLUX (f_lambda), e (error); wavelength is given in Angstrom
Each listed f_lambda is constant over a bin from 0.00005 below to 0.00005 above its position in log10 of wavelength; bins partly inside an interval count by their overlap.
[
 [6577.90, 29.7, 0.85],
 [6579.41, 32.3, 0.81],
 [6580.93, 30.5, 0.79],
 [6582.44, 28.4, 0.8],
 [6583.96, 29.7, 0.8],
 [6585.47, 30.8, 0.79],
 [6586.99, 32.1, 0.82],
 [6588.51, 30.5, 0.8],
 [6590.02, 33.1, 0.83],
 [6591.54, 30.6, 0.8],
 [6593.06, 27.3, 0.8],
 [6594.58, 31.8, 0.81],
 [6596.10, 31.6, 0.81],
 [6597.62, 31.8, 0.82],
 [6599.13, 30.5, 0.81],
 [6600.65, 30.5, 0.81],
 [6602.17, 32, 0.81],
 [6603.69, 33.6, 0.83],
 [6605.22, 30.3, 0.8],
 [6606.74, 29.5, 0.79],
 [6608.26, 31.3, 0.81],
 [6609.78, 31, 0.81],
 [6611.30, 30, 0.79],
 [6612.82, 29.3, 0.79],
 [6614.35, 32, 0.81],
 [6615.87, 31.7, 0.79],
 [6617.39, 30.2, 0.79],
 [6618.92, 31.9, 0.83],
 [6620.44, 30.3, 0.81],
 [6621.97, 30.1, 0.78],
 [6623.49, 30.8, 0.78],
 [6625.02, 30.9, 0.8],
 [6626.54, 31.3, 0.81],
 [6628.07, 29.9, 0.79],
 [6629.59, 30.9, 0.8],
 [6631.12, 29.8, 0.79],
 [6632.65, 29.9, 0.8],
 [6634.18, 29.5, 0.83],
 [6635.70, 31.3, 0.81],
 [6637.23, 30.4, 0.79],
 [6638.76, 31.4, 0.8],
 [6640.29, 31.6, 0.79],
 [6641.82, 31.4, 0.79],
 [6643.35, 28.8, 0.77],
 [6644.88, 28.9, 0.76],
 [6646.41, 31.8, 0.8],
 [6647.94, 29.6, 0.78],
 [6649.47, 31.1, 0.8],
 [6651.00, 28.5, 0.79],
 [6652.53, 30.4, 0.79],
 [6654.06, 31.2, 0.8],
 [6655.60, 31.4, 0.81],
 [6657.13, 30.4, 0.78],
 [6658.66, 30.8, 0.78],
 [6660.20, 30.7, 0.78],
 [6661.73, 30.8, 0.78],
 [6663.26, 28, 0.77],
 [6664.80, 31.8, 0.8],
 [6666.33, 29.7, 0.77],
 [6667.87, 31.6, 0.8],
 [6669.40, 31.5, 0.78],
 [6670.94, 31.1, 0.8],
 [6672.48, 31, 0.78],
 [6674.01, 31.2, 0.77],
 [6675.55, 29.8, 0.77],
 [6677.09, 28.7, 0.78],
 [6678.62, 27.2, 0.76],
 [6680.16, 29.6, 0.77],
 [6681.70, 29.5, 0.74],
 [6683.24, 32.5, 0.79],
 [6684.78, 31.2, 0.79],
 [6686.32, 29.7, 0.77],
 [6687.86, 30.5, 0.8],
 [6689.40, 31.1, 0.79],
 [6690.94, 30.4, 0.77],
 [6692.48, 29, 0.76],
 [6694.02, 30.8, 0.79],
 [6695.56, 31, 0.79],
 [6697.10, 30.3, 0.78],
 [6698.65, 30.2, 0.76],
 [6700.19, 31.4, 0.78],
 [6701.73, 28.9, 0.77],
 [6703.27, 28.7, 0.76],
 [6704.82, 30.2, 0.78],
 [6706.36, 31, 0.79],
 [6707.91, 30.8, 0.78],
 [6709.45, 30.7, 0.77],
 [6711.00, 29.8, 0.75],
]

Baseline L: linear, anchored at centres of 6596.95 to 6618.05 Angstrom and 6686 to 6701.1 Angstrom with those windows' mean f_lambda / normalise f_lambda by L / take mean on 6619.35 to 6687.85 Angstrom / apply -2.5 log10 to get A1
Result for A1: 0.01 mag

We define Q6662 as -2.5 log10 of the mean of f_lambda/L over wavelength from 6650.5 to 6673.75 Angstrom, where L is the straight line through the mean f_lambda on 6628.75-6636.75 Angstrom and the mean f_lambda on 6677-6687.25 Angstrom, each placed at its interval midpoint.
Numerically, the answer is -0.02 mag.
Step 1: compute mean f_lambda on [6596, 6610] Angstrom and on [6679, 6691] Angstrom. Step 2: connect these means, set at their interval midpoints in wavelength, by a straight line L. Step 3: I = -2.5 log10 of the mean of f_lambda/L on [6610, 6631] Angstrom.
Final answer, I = 0.01 mag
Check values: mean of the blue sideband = 31.2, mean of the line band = 30.7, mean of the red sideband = 30.4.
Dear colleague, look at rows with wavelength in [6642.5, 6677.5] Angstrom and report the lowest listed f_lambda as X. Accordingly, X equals 28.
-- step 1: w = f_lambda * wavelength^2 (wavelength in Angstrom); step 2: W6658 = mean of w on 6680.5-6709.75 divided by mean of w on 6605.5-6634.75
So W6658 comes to 1.0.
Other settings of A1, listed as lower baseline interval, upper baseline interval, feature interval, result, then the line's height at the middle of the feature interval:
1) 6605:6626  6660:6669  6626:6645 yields 0.01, 30.6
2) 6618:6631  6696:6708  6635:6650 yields 0.00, 30.6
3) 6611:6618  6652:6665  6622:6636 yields 0.01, 30.7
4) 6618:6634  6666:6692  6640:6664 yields 0.00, 30.4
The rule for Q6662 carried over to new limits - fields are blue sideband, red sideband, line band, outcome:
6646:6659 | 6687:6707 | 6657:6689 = 0.00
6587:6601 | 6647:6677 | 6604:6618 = 0.01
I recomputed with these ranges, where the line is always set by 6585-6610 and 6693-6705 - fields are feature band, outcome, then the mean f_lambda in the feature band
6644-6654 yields 0.017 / 30.1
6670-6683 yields 0.017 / 29.9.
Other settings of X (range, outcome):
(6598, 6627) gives 29.3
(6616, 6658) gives 28.5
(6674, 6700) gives 27.2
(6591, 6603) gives 27.3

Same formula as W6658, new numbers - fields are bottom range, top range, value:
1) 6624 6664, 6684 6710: 1.01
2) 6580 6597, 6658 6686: 1.02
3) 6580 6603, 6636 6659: 1.01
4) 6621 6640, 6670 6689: 1.00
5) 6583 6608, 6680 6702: 1.01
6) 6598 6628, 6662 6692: 1.00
